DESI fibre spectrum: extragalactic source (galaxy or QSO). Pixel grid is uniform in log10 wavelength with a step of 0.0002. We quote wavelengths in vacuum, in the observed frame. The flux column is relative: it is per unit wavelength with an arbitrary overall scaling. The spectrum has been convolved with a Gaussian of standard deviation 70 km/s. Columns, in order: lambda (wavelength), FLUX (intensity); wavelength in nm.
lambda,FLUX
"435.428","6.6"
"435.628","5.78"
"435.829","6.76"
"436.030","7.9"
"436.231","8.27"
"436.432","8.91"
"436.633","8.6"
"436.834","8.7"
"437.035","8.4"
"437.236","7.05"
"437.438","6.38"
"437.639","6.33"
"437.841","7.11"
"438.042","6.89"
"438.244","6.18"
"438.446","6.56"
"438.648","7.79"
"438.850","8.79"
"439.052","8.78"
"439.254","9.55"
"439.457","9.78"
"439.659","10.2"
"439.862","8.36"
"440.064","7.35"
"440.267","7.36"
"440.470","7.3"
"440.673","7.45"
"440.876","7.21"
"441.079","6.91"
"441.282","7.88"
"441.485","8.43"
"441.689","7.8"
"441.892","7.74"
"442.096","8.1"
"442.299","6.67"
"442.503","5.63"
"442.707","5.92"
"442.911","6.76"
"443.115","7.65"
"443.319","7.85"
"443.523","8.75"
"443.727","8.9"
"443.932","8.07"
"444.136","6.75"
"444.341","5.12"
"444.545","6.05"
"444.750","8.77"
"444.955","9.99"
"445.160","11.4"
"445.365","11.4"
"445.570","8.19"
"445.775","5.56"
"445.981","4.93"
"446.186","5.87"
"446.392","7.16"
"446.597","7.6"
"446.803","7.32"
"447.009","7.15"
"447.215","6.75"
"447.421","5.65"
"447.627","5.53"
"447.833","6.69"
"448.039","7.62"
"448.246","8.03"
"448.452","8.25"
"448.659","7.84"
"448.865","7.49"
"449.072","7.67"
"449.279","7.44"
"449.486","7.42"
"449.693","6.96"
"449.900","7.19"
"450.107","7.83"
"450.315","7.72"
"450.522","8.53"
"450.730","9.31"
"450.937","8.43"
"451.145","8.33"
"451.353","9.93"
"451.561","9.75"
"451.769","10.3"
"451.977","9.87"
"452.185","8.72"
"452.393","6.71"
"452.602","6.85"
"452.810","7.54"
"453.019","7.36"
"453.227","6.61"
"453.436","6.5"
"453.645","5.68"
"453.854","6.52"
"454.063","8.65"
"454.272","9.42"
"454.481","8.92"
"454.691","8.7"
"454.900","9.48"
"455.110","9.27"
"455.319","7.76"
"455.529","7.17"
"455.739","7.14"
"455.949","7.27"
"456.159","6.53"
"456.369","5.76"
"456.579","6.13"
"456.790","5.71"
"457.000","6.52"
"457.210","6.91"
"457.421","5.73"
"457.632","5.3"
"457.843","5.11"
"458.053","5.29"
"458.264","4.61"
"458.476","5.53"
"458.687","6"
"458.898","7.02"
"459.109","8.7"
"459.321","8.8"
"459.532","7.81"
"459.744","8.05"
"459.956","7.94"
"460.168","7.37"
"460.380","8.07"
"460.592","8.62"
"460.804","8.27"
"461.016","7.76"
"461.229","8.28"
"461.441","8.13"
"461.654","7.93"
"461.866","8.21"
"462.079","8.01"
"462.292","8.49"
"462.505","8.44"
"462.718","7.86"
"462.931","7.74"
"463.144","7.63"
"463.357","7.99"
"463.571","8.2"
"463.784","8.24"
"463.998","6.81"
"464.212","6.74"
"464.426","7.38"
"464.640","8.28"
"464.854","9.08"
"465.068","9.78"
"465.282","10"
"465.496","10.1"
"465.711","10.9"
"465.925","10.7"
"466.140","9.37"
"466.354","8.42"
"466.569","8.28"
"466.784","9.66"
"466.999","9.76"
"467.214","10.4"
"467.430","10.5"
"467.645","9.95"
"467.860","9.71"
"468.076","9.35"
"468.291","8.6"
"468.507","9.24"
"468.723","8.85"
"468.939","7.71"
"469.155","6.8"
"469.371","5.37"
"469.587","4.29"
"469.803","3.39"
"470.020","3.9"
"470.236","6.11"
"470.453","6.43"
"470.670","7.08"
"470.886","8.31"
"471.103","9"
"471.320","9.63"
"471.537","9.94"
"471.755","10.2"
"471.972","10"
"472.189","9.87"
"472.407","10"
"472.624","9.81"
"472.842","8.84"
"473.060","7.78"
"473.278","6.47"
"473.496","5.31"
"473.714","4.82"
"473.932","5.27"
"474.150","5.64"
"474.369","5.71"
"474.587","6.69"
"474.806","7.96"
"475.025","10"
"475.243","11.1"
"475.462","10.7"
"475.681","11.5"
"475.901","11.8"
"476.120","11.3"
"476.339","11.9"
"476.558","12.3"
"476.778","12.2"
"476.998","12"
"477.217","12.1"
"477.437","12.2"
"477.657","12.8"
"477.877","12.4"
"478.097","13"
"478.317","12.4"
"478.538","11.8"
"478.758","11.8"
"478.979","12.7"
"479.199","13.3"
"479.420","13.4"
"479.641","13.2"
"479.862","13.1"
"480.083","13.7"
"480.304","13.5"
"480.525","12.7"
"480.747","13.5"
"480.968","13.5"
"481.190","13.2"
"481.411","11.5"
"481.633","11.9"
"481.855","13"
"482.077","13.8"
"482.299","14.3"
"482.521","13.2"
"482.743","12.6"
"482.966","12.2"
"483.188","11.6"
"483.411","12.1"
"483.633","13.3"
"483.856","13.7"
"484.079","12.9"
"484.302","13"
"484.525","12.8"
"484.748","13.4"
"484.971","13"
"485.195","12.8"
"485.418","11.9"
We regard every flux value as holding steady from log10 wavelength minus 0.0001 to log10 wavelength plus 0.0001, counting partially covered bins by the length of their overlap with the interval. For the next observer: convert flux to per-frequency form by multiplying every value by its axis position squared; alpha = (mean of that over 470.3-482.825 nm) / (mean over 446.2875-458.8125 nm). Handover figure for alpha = 1.63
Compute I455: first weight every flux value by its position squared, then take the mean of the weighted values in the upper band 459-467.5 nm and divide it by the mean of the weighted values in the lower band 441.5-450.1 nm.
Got 1.2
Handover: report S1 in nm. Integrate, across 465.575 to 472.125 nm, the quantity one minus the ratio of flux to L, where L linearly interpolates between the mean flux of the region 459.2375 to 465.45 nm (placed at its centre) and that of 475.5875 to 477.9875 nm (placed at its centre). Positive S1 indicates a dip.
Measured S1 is 0.95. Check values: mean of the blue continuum 8.15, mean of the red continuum 12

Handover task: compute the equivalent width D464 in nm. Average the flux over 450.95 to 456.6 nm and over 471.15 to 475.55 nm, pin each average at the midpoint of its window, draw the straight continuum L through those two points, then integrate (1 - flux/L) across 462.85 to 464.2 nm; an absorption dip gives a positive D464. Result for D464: 0.07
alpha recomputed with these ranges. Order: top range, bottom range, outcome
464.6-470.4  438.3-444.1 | 1.21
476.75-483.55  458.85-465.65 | 1.67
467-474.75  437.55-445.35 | 1.13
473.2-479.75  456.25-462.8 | 1.57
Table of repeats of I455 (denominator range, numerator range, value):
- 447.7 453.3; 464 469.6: 1.19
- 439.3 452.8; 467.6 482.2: 1.46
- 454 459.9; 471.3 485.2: 1.75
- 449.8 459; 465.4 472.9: 1.24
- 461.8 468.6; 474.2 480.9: 1.39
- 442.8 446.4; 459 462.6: 1.13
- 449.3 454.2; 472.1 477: 1.25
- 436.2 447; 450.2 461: 1.04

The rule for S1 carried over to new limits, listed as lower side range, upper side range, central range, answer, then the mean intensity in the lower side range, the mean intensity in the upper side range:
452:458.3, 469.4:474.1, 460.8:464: -0.367 nm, 7.06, 7.39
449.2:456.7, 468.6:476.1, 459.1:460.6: -0.044 nm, 7.88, 7.88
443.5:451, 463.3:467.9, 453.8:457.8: 0.482 nm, 7.59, 9.11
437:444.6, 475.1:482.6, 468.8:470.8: 0.986 nm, 7.52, 12.5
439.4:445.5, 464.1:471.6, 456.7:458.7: 0.617 nm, 7.91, 8.36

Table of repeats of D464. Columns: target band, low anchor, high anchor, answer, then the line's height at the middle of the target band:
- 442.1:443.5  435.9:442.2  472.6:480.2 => 0.20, 8.13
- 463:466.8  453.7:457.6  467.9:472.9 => -0.48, 7.74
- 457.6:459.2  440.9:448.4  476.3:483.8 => 0.60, 9.47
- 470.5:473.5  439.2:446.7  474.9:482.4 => 0.72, 11.6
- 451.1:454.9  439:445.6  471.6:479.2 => 0.22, 8.66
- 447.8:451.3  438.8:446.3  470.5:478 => 0.13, 8.18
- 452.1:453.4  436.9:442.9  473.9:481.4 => 0.25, 8.93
